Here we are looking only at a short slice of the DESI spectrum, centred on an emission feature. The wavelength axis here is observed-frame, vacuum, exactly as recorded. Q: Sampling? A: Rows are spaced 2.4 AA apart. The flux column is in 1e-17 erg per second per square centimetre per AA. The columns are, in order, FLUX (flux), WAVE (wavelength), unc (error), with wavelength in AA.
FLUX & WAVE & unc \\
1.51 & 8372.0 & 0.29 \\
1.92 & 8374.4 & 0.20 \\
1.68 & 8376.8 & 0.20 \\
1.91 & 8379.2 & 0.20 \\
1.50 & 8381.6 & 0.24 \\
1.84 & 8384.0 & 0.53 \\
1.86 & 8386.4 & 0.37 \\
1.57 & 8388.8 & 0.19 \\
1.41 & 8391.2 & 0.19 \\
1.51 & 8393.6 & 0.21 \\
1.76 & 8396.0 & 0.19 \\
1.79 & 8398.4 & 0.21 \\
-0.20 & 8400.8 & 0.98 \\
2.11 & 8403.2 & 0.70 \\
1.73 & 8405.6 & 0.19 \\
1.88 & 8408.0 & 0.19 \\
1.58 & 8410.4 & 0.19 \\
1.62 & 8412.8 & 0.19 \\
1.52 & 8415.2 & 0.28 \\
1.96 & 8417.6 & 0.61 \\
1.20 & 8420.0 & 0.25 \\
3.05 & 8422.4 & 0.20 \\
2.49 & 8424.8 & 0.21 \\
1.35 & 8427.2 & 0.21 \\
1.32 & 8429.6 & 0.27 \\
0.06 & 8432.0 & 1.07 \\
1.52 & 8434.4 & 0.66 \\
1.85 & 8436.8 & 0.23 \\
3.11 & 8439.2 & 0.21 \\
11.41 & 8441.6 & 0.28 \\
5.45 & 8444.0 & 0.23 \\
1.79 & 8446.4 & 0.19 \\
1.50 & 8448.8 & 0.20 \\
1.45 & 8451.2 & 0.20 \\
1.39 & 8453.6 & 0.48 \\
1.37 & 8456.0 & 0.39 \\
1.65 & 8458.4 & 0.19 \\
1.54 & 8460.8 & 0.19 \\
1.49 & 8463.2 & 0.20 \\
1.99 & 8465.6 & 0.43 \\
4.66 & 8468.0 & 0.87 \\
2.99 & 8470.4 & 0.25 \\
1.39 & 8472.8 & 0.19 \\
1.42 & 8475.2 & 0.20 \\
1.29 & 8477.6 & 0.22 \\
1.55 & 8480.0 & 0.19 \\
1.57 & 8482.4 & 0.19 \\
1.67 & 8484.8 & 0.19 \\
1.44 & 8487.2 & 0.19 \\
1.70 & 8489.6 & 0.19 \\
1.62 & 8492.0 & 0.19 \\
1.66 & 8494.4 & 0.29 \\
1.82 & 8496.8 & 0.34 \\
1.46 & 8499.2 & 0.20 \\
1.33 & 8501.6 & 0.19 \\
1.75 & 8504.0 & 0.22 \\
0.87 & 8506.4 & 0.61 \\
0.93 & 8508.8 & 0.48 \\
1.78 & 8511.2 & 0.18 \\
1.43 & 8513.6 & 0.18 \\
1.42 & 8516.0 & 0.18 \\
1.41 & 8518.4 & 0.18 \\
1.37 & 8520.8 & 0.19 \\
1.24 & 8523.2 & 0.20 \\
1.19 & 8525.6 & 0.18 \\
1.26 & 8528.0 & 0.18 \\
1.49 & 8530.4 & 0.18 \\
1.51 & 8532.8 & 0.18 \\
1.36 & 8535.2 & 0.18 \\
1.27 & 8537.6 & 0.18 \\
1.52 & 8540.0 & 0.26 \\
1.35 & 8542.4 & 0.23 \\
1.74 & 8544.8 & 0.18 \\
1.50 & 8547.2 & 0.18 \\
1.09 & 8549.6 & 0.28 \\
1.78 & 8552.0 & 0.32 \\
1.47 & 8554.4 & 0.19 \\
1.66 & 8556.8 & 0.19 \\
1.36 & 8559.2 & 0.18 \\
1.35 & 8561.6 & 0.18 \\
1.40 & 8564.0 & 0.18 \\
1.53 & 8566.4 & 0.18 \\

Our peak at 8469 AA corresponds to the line [N II]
